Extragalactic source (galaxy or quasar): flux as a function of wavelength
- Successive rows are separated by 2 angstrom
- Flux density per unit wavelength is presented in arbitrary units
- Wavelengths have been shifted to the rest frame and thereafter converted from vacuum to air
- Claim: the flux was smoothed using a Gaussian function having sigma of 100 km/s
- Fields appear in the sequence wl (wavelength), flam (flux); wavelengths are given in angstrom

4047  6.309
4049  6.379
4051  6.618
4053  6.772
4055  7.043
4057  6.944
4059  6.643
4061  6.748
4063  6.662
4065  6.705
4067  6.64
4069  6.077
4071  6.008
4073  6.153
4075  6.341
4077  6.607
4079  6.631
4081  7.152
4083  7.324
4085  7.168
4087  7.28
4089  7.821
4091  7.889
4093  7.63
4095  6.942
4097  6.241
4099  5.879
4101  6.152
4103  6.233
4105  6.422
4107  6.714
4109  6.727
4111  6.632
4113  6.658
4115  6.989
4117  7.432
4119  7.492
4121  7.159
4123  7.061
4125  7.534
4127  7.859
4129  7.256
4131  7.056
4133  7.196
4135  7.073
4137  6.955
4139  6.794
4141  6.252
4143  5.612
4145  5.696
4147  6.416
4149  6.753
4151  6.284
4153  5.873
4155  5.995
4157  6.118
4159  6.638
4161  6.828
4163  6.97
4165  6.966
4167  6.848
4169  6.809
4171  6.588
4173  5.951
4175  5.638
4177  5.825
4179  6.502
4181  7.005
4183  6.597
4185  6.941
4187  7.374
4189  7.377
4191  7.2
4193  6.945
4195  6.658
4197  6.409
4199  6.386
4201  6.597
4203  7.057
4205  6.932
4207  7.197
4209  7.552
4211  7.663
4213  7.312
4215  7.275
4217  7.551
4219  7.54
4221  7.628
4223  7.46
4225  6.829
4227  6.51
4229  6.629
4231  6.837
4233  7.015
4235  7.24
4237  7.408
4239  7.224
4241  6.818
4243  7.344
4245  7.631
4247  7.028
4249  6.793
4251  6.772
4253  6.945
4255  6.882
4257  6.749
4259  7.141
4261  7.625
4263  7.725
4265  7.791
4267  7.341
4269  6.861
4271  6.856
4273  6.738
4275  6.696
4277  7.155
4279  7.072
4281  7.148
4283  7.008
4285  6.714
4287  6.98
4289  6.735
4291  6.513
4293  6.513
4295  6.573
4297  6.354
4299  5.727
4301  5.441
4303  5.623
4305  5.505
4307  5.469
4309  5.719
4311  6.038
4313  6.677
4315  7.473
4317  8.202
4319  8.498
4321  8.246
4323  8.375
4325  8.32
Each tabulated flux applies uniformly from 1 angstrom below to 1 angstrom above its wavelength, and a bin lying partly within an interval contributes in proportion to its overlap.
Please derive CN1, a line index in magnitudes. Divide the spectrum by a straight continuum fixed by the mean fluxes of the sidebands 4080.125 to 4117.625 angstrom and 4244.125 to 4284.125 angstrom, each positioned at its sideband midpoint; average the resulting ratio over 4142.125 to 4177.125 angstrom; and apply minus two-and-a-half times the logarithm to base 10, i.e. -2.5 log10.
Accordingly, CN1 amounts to 0.10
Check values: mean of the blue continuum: 6.9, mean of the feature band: 6.34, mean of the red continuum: 7.09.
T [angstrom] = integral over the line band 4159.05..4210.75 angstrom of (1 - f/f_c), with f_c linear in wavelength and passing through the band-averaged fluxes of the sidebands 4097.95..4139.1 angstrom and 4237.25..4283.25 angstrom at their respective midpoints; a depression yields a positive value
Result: 1.7 angstrom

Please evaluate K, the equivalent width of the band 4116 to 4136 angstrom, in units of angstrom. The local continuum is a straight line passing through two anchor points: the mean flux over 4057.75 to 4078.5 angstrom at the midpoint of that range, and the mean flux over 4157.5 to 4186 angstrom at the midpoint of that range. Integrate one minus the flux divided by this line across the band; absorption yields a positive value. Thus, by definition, -2.4 angstrom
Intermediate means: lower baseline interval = 6.47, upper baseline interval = 6.57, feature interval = 7.31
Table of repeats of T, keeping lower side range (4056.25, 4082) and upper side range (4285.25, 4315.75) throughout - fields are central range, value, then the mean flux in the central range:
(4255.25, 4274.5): -2.8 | 7.18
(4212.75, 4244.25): -4.2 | 7.16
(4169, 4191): -0.8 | 6.62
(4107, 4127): -1.9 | 7.1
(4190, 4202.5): -0.7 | 6.71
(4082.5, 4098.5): -1.7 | 7.24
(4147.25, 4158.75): 0.3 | 6.25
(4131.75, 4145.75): -0.2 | 6.54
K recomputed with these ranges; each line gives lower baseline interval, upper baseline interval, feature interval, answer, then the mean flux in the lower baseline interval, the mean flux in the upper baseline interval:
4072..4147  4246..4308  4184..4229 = -2.1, 6.86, 6.72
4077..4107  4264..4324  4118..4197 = 1.7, 6.89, 6.8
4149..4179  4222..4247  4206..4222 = -1.4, 6.4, 7.08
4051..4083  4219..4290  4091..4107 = 0.3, 6.63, 7.07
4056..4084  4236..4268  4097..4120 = 0.3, 6.62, 7.2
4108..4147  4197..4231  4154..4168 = 0.7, 6.9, 7.1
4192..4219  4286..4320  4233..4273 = -2.2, 7.06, 6.47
